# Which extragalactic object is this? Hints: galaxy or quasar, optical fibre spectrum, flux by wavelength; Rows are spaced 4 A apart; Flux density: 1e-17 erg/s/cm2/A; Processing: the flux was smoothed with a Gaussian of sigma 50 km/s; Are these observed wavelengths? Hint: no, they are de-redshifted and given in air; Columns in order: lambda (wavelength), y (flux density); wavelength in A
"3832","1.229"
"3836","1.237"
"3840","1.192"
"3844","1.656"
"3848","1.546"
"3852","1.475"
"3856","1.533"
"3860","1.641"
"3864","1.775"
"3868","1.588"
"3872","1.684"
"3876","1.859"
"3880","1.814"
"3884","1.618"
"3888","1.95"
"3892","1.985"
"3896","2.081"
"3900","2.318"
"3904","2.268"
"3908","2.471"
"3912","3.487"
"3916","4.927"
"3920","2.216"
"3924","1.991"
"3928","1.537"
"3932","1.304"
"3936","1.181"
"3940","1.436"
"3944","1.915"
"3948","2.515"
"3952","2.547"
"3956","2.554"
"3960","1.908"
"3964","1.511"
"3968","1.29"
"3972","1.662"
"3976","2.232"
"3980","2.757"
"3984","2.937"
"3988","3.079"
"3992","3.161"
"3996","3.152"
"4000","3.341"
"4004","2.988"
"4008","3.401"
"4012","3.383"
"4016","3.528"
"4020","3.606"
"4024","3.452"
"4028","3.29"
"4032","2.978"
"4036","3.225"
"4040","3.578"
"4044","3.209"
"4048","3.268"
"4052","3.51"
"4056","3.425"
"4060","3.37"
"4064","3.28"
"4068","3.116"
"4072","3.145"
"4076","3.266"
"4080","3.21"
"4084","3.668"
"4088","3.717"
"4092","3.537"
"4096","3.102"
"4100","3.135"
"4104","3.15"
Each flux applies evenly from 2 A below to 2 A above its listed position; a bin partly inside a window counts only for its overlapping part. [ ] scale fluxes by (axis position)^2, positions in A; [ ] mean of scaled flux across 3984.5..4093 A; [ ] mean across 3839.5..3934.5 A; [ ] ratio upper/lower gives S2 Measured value 1.79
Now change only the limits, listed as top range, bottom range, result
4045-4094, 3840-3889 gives 2.26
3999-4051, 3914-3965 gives 1.63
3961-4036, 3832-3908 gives 1.76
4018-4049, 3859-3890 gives 2.07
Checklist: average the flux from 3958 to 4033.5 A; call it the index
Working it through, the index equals 2.82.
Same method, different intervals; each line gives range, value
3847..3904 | 1.8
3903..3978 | 2.15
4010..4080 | 3.33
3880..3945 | 2.16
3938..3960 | 2.17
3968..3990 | 2.42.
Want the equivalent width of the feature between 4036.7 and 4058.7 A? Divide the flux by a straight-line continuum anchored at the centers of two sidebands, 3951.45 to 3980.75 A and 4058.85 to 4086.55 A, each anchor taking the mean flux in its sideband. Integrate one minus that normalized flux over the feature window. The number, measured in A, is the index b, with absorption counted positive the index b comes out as -2.9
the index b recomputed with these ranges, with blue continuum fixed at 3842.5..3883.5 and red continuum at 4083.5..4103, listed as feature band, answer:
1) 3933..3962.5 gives 4.2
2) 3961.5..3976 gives 5.0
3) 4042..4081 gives -1.6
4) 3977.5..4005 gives -4.4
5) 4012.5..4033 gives -3.8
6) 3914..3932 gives -3.6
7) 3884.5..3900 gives -1.1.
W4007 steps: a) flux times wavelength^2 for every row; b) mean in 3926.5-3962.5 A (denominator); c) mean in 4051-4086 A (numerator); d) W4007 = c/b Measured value 1.9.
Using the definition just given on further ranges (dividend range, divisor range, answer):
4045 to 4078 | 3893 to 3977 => 1.63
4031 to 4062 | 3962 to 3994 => 1.48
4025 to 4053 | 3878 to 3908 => 1.74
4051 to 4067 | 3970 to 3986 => 1.46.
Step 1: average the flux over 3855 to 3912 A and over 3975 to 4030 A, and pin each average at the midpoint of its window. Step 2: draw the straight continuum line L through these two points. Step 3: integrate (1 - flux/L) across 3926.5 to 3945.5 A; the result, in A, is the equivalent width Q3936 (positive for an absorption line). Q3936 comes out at 7.9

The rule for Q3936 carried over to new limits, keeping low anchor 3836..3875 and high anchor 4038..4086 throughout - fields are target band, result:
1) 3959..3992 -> 4.7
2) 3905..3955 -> -3.0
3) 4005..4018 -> -2.2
